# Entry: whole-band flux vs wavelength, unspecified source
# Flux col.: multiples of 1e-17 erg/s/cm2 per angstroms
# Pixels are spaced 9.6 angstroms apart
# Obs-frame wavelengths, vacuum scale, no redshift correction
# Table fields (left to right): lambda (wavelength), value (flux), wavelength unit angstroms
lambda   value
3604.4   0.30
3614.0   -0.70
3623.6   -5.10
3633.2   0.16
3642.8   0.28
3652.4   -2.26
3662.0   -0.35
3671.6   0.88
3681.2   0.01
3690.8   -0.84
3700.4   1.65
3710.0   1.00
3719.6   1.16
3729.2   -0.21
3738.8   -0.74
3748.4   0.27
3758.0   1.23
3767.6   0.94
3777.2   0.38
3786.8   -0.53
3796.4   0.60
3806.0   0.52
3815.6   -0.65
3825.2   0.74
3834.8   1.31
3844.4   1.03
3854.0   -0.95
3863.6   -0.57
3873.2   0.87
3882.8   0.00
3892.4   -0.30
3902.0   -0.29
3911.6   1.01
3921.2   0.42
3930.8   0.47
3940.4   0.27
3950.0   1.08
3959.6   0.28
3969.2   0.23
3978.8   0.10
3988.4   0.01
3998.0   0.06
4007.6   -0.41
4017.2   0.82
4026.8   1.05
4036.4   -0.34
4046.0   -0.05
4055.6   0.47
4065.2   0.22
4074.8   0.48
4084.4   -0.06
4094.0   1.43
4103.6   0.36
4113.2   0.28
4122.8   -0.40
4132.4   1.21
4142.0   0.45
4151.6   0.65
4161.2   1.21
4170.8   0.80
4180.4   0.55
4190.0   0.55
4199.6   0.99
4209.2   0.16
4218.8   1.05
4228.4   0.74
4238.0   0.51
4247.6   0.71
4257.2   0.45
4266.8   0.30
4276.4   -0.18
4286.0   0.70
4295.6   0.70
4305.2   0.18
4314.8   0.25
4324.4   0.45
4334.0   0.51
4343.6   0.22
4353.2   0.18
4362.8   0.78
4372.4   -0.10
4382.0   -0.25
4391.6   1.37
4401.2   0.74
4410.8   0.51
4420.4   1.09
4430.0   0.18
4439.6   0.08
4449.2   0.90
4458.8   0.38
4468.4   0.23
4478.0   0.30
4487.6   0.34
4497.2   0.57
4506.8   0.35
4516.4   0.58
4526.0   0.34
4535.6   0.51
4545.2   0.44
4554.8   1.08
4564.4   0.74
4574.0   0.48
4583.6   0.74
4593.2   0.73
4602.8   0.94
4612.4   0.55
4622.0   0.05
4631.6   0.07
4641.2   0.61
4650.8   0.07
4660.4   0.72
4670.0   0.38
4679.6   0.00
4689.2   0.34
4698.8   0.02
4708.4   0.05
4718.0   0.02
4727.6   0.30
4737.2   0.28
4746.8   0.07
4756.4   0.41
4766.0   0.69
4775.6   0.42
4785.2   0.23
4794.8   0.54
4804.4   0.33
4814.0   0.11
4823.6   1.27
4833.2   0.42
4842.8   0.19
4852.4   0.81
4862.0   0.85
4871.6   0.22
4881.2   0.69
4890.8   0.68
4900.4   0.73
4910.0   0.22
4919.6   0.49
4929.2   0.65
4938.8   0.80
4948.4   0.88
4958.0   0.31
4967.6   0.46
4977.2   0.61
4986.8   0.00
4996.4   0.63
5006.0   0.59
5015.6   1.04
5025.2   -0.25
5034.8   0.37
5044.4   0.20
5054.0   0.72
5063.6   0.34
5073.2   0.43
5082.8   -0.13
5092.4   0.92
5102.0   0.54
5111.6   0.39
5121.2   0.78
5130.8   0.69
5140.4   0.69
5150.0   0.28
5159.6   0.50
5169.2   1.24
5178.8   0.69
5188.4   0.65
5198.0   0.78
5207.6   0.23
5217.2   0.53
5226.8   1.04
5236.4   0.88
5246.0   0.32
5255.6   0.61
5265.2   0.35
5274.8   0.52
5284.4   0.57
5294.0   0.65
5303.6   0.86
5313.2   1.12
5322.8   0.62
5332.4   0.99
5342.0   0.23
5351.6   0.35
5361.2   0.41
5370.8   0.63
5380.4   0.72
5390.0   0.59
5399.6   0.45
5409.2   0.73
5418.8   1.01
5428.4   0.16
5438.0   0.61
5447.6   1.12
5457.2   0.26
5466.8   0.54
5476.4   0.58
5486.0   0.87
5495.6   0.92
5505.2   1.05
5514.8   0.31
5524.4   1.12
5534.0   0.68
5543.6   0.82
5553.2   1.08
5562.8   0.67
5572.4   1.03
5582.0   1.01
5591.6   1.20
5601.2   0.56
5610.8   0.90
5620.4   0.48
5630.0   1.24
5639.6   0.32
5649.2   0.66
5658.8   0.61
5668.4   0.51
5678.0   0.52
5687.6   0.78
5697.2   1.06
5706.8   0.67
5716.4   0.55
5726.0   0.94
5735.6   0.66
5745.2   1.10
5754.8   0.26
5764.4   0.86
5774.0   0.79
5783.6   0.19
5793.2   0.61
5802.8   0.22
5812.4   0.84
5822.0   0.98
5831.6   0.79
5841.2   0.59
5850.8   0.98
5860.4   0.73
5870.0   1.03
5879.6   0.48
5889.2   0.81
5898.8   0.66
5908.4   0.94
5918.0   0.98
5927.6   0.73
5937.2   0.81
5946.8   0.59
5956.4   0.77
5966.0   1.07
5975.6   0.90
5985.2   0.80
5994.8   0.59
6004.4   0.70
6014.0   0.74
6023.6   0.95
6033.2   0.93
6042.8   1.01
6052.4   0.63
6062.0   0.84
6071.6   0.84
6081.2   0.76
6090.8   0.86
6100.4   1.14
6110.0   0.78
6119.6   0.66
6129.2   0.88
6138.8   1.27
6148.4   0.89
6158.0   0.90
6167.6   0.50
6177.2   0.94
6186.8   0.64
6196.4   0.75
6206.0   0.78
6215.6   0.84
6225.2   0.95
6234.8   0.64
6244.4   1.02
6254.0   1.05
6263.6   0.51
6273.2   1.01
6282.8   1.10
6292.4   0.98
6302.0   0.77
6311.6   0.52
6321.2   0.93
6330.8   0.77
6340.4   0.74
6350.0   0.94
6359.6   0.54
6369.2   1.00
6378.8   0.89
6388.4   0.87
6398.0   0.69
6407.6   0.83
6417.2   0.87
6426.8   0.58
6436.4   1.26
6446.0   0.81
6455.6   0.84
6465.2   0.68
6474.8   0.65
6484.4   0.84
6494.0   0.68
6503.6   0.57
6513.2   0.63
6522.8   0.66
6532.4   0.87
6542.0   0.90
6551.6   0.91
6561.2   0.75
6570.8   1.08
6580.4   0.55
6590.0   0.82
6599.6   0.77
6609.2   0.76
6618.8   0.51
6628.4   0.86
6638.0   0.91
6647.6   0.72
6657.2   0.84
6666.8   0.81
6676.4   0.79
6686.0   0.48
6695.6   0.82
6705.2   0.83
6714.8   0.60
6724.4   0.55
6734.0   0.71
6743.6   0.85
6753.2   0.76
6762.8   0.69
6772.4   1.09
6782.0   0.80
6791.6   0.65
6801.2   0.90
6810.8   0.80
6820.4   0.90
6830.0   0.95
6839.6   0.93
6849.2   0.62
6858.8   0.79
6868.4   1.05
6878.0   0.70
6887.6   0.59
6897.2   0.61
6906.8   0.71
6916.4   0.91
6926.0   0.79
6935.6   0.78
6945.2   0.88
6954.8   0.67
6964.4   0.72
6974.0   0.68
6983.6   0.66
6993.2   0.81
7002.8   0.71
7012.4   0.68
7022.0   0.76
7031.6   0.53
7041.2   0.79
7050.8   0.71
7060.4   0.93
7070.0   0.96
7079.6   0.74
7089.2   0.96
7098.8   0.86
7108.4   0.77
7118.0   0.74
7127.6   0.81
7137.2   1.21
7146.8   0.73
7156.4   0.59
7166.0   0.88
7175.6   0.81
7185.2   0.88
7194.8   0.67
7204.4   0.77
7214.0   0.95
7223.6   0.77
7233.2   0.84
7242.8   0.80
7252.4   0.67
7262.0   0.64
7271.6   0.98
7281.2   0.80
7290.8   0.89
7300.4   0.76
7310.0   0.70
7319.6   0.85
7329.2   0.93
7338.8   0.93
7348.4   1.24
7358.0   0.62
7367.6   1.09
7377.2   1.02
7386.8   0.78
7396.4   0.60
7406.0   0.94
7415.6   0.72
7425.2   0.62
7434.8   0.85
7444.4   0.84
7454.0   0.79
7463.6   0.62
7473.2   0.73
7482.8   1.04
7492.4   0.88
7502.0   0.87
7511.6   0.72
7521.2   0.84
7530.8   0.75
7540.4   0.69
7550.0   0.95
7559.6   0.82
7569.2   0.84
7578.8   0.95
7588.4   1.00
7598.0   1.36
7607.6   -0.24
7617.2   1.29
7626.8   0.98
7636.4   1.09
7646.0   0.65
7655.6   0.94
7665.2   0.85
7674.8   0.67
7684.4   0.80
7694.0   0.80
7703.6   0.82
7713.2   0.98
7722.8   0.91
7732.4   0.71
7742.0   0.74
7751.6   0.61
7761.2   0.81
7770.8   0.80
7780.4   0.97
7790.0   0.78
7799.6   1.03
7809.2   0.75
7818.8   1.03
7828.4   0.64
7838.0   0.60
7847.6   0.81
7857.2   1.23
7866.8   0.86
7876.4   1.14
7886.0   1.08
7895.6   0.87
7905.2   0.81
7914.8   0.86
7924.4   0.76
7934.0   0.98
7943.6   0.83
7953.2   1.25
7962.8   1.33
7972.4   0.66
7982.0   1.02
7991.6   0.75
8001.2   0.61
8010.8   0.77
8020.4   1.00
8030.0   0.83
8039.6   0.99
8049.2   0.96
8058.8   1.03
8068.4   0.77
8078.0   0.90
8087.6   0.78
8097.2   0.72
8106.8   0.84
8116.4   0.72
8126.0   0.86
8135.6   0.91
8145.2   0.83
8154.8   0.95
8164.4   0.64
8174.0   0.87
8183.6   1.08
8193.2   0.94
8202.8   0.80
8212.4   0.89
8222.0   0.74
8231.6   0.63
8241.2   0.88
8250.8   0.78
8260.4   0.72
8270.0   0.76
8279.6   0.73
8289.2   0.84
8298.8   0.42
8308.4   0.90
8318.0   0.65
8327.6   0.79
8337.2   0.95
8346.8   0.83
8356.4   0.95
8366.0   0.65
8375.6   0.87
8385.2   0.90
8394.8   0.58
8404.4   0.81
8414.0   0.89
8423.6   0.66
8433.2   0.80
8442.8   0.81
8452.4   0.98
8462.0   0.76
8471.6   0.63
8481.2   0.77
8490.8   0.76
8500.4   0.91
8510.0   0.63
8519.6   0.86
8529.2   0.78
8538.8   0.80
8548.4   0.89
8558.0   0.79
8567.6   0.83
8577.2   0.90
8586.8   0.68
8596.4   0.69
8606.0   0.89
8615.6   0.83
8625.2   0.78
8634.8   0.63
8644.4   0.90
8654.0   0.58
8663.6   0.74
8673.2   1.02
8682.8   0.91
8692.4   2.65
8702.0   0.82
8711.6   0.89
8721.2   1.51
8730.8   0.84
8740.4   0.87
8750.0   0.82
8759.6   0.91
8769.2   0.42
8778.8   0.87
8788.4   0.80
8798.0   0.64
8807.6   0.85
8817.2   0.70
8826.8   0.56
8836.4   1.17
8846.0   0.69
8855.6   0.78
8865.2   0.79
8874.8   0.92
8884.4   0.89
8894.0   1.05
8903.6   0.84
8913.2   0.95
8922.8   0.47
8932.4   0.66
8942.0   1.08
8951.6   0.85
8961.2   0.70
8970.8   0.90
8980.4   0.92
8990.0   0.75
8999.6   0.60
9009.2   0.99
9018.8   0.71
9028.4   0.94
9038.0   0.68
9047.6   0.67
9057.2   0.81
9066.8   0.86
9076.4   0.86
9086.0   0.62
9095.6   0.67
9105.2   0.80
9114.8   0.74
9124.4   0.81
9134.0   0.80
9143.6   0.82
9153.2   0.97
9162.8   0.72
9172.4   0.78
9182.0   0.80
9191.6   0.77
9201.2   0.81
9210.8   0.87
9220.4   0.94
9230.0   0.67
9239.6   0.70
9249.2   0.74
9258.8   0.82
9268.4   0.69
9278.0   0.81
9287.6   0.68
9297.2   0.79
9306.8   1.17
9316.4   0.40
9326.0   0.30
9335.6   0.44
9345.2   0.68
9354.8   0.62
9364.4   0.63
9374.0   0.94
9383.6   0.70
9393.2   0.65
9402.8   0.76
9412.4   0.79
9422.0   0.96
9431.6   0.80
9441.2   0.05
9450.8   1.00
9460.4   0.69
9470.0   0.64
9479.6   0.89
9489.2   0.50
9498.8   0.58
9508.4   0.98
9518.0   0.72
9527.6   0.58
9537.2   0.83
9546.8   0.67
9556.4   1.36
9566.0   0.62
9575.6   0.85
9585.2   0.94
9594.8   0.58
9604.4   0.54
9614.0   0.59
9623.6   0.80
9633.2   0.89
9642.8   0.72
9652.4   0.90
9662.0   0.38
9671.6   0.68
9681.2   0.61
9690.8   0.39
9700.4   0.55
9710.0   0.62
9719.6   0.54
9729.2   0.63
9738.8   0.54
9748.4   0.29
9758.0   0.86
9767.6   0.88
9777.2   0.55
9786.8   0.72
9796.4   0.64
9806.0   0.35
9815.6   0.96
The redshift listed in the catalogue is 0.324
